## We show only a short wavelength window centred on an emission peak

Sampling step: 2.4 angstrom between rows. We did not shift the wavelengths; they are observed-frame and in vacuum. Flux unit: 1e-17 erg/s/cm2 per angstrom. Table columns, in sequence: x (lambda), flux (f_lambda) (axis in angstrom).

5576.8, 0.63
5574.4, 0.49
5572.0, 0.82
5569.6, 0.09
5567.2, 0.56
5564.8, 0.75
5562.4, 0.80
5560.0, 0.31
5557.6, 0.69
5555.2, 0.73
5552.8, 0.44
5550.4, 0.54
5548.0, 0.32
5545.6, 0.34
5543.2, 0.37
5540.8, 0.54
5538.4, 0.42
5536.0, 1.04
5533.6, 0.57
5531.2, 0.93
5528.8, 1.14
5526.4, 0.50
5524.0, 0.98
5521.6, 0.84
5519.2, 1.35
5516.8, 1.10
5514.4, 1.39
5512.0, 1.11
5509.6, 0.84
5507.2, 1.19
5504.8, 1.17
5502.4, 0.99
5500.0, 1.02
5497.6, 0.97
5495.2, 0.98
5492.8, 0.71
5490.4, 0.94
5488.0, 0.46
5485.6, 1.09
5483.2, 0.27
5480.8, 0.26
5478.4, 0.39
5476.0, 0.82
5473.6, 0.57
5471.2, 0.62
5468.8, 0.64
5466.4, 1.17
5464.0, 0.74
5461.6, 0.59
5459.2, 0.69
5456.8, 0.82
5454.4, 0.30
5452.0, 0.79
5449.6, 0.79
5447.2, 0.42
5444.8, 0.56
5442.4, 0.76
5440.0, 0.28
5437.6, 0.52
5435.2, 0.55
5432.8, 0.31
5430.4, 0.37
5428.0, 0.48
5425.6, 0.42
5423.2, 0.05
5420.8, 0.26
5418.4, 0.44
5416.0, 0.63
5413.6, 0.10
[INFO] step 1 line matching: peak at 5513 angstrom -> C IV 1549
